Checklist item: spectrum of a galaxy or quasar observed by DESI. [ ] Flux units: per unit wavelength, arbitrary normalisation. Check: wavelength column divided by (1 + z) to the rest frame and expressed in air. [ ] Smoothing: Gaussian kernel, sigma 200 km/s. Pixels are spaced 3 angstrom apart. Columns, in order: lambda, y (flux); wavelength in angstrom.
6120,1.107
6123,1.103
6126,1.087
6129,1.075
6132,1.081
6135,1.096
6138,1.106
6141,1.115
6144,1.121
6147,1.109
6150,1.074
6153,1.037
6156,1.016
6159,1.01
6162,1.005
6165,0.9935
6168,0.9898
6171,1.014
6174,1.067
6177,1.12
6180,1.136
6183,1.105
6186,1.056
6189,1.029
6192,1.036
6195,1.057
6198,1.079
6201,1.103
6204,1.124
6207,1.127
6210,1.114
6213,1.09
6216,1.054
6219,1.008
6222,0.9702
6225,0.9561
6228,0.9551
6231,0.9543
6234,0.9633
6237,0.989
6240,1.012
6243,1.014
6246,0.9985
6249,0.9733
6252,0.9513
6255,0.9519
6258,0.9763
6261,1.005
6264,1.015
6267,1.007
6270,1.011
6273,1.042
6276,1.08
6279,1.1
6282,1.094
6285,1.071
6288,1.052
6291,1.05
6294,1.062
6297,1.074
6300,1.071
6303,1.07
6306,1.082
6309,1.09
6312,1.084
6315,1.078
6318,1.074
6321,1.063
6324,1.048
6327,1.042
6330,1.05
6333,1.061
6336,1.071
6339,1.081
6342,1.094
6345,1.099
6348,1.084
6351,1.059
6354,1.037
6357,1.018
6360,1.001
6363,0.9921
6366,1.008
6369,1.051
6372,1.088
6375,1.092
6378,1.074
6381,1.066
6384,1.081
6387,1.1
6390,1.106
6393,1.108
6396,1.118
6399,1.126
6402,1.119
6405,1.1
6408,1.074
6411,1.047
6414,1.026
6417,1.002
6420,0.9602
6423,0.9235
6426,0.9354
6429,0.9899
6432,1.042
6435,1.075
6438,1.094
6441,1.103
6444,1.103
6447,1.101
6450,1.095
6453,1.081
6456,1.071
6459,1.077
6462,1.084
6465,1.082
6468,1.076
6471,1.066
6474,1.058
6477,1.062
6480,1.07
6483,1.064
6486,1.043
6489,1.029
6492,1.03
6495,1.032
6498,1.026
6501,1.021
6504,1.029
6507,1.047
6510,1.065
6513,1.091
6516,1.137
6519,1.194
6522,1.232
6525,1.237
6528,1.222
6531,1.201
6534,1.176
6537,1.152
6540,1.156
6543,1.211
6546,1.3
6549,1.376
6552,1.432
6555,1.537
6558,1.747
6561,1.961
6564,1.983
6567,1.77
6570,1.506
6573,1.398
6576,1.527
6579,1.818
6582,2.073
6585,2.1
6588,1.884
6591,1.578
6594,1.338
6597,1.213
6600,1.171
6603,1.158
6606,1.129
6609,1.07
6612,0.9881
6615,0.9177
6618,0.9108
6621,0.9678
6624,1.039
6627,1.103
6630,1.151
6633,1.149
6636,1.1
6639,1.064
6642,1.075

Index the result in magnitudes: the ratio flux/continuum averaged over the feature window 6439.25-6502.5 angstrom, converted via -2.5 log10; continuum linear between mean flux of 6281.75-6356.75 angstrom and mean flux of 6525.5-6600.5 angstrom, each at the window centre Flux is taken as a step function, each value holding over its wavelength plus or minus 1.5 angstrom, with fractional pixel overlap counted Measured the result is 0.25 mag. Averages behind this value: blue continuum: 1.07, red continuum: 1.51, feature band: 1.07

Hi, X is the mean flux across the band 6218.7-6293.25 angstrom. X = 1.01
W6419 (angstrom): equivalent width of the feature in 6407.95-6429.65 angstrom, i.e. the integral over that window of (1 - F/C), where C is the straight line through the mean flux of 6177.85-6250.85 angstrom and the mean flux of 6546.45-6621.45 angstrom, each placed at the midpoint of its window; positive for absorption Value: 4.85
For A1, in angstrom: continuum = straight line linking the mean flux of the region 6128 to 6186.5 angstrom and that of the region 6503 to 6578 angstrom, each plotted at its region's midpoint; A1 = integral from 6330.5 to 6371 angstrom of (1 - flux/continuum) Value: 5.3 angstrom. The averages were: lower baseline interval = 1.07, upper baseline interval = 1.35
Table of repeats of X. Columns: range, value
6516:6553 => 1.23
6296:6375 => 1.06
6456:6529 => 1.09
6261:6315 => 1.06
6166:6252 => 1.04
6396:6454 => 1.05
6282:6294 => 1.06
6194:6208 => 1.1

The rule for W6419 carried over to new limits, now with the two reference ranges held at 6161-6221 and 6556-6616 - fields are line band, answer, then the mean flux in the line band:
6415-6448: 7.73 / 1.03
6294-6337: 5.00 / 1.07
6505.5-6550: 8.28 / 1.18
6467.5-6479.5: 2.82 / 1.07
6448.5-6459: 2.20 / 1.08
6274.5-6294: 1.65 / 1.07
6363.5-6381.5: 3.05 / 1.06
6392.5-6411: 2.91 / 1.1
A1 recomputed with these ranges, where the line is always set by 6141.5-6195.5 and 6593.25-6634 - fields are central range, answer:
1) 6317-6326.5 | 0.1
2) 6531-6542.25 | -0.9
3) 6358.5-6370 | 0.6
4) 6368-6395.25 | -0.4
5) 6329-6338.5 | 0.0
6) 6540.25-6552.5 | -2.5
